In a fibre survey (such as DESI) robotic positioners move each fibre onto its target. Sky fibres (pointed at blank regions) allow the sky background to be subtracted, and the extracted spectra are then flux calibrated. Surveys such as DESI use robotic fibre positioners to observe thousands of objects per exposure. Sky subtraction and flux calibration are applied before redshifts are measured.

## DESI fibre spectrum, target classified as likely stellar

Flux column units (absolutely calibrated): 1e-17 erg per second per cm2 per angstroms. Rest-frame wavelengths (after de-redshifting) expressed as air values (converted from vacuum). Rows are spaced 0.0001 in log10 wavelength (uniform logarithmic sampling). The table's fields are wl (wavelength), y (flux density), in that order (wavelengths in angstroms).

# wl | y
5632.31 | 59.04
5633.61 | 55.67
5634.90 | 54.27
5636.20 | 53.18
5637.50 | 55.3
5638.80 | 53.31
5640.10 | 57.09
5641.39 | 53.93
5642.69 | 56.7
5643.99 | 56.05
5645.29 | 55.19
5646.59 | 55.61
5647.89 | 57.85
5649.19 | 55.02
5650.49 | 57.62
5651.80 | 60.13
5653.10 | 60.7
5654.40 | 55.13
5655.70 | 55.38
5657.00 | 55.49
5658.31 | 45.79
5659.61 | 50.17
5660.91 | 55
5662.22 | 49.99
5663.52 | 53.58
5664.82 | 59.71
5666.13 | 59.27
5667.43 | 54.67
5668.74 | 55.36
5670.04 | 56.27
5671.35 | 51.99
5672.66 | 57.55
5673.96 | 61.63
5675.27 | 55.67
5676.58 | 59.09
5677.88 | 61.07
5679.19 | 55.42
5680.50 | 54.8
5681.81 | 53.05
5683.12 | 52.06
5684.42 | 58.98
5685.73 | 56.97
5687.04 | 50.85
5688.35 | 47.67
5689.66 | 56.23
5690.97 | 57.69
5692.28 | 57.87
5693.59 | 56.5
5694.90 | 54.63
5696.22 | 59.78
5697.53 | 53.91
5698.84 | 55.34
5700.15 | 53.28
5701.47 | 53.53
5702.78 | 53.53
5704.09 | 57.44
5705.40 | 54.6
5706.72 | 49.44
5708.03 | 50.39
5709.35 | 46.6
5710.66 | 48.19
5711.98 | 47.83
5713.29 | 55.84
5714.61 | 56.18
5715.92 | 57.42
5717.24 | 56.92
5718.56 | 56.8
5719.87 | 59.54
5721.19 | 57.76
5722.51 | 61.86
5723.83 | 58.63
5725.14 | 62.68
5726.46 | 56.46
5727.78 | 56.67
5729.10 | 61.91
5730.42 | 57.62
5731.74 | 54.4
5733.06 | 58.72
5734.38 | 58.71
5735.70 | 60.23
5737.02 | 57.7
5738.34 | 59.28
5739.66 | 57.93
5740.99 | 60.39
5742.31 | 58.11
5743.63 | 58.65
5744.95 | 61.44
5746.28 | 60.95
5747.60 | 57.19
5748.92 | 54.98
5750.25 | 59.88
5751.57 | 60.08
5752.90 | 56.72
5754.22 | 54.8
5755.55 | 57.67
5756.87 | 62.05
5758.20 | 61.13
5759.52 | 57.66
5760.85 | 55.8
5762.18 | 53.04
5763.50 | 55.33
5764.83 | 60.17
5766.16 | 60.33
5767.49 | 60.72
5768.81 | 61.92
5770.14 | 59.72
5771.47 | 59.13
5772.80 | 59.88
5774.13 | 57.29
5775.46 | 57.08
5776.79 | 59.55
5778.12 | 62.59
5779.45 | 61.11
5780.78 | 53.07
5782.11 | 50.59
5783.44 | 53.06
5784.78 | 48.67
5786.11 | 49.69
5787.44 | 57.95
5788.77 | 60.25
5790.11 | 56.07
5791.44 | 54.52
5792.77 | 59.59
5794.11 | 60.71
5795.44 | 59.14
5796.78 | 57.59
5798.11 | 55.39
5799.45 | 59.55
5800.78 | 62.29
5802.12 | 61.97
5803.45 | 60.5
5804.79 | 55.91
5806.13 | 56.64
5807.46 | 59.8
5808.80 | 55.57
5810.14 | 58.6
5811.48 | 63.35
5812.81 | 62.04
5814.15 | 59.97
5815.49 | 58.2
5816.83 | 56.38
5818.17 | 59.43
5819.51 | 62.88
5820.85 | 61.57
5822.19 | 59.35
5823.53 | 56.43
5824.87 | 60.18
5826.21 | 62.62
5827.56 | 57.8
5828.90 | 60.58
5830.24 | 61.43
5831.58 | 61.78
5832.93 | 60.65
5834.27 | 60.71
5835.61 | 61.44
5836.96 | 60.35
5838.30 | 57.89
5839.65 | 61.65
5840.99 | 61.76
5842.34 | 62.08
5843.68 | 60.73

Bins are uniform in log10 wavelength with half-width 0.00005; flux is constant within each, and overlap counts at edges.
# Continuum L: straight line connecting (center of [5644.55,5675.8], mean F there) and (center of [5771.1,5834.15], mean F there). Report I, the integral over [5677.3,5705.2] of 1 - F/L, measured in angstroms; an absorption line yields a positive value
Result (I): 0.5 angstroms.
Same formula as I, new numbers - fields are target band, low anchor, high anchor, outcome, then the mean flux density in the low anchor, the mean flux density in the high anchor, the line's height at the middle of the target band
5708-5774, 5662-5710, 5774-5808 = -1.7 angstroms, 55.1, 57.3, 56.3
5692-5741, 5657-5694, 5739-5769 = 0.7 angstroms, 55.2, 58.5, 56.9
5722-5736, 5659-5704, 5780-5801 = -0.8 angstroms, 55.4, 56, 55.7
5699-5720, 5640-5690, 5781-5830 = 1.1 angstroms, 55.5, 58.2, 56.3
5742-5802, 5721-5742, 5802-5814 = 1.2 angstroms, 58.8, 59.3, 59.1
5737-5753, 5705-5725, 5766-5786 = -0.8 angstroms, 54.7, 57.4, 56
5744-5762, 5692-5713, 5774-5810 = -0.9 angstroms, 53.3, 57.3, 55.5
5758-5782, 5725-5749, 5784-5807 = -0.2 angstroms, 58.6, 57.4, 58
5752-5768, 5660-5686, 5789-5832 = 0.0 angstroms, 56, 59.3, 58.1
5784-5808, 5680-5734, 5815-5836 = 0.6 angstroms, 55.4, 60.1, 58.9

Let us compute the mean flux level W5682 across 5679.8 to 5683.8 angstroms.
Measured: 53.4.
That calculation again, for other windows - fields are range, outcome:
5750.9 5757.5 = 58.3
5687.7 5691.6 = 53.8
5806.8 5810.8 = 57.9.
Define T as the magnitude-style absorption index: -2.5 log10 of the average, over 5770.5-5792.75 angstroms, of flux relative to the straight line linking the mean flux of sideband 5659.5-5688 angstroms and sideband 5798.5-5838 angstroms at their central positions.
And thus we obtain 0.045 mag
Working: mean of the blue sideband 55.6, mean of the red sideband 59.9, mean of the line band 56.4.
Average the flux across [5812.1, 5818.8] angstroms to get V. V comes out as 59.3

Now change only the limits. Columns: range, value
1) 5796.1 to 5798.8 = 56.4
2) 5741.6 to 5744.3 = 58.6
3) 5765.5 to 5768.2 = 60.7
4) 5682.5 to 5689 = 53.4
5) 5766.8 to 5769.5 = 61.4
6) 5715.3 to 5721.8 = 57.7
